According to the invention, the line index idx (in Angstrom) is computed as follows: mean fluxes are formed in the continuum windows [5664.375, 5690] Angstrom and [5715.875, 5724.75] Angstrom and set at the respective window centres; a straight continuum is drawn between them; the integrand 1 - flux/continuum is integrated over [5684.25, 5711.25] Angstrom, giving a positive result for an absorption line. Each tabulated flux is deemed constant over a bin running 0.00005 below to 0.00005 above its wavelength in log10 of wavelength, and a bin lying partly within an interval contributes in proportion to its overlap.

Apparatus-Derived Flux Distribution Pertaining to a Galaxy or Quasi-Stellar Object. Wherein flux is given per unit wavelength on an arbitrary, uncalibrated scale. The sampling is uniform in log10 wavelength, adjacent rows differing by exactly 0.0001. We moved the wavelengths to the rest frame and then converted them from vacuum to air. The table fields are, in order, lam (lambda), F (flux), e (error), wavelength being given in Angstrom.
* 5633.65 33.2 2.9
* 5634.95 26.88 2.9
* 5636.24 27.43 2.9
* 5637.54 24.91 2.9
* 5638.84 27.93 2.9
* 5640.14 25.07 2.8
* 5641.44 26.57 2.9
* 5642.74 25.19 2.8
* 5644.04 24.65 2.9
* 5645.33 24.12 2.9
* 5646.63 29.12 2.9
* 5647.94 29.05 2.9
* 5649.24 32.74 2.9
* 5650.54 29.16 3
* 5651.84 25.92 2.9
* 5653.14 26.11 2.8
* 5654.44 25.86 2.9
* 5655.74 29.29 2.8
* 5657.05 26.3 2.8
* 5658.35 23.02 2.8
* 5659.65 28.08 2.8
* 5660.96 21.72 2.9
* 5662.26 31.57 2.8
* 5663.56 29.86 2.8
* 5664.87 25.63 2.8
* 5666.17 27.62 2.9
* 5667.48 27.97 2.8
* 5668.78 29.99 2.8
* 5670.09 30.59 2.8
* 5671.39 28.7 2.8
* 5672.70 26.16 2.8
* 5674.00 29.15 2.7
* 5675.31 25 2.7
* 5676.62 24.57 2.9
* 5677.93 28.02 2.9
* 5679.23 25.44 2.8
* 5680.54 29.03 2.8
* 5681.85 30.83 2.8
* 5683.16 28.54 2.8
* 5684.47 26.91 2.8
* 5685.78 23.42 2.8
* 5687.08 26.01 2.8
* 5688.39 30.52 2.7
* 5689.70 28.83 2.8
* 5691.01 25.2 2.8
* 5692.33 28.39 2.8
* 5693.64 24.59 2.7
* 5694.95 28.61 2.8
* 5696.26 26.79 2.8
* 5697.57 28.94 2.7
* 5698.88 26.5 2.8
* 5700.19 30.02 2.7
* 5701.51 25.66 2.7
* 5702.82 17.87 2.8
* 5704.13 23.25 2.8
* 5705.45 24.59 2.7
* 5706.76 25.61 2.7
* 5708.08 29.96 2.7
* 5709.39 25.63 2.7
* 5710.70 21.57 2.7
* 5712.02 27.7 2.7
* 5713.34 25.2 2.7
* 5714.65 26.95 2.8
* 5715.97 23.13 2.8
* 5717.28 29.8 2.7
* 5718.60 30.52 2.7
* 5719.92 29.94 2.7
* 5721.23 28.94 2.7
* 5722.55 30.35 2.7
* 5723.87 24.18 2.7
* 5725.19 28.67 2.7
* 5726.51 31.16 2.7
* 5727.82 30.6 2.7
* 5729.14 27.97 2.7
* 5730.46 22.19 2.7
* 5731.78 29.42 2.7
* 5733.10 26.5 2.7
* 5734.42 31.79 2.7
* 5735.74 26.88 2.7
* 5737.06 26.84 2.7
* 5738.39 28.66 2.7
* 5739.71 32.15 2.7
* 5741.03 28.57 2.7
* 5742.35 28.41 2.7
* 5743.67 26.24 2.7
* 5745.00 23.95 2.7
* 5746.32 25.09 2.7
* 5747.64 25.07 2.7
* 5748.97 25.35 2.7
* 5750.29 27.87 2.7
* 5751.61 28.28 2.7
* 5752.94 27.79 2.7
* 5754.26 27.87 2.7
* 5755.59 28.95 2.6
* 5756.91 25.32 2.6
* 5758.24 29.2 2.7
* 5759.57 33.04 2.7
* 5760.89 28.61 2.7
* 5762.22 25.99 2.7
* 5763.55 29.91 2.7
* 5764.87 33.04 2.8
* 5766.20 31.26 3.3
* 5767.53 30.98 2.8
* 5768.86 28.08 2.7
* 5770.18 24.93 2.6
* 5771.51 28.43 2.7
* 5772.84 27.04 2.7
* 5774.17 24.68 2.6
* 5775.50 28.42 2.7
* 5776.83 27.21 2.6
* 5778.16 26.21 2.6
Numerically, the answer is 1.8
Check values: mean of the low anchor 27.7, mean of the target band 26.1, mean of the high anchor 28.5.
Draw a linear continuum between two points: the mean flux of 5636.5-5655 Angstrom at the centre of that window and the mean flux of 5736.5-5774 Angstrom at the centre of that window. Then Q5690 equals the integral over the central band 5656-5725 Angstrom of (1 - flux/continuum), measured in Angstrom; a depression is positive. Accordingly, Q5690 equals 0.9 Angstrom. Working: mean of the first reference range 26.9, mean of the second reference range 28.1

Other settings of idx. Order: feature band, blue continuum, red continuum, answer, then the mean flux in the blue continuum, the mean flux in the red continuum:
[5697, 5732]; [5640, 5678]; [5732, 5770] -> 1.2 Angstrom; 27.2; 28.2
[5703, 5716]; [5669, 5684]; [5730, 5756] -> 1.2 Angstrom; 27.9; 27.4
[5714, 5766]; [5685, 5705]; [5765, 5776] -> -1.3 Angstrom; 26.3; 28.2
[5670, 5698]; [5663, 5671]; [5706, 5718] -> 0.3 Angstrom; 28.6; 26.2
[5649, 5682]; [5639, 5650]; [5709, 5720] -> -0.7 Angstrom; 27.1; 26.6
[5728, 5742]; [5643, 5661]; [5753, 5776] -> 0.0 Angstrom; 26.9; 28.6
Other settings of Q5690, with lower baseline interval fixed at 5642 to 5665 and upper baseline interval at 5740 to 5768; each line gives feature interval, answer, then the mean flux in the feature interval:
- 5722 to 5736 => -0.1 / 28.2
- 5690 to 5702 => 0.1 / 27.2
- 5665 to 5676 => -0.3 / 28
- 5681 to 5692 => -0.1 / 27.6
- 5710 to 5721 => 0.3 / 26.9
